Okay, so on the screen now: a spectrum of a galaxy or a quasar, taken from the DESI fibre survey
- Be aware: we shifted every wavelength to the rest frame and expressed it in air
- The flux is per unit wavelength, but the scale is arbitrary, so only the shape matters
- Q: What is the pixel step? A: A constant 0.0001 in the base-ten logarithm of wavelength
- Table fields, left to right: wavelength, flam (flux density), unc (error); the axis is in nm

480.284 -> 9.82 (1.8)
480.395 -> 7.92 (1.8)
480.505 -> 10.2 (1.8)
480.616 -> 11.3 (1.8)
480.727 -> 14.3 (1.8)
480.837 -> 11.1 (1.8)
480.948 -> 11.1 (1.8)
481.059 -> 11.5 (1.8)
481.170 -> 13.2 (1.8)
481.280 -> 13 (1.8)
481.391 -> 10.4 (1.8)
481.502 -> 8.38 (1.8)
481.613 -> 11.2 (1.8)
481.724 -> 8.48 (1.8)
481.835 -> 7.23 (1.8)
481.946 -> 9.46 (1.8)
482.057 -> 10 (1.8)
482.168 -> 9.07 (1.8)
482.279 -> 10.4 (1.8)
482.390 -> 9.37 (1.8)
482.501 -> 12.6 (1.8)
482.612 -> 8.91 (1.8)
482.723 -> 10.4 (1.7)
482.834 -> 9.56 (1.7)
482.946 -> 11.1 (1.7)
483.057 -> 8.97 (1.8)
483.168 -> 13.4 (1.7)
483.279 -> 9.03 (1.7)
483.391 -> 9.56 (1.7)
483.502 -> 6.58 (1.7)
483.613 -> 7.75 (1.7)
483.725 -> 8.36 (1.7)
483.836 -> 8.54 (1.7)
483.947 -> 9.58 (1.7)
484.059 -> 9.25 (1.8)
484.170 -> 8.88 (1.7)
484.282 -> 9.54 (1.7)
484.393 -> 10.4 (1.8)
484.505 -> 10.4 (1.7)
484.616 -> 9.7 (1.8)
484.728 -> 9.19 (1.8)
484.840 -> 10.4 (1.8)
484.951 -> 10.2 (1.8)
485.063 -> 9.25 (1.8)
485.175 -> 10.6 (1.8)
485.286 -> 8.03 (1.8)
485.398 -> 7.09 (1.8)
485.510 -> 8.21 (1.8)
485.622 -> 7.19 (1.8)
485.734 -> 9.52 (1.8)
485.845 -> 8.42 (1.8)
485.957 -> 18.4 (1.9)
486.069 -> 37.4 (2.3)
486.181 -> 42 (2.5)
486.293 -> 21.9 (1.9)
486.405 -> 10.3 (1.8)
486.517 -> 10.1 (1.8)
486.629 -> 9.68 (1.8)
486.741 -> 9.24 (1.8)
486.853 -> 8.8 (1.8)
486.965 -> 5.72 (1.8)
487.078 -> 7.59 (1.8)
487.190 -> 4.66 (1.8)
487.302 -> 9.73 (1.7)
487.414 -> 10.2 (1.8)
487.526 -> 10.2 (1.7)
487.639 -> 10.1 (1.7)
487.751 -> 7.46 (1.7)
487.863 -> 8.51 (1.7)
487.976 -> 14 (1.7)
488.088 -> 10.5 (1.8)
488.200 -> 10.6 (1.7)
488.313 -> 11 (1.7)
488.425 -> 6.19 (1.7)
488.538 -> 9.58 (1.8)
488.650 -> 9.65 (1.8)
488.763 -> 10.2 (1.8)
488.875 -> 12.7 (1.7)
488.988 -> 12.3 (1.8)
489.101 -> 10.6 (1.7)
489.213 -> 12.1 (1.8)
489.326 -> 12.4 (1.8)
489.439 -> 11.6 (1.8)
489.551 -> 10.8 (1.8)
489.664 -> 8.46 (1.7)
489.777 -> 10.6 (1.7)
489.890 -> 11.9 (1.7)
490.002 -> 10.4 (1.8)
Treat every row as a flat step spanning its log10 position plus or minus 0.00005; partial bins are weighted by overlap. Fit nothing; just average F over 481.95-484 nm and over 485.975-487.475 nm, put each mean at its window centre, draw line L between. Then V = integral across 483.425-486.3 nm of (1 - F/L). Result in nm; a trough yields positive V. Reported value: 0.09 nm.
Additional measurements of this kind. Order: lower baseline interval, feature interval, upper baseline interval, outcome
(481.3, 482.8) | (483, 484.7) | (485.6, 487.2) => 0.34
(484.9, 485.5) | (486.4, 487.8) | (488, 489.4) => 0.17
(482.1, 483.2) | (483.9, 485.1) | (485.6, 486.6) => 0.41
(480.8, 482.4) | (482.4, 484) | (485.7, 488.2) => 0.21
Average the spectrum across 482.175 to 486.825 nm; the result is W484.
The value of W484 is 11.4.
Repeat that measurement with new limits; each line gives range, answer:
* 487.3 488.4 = 10.1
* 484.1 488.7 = 11.2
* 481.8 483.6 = 9.71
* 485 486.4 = 15.4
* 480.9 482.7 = 10.3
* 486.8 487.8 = 8.28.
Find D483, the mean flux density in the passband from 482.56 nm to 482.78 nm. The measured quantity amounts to 9.68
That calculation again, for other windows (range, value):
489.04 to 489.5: 11.7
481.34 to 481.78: 9.6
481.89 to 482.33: 9.72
